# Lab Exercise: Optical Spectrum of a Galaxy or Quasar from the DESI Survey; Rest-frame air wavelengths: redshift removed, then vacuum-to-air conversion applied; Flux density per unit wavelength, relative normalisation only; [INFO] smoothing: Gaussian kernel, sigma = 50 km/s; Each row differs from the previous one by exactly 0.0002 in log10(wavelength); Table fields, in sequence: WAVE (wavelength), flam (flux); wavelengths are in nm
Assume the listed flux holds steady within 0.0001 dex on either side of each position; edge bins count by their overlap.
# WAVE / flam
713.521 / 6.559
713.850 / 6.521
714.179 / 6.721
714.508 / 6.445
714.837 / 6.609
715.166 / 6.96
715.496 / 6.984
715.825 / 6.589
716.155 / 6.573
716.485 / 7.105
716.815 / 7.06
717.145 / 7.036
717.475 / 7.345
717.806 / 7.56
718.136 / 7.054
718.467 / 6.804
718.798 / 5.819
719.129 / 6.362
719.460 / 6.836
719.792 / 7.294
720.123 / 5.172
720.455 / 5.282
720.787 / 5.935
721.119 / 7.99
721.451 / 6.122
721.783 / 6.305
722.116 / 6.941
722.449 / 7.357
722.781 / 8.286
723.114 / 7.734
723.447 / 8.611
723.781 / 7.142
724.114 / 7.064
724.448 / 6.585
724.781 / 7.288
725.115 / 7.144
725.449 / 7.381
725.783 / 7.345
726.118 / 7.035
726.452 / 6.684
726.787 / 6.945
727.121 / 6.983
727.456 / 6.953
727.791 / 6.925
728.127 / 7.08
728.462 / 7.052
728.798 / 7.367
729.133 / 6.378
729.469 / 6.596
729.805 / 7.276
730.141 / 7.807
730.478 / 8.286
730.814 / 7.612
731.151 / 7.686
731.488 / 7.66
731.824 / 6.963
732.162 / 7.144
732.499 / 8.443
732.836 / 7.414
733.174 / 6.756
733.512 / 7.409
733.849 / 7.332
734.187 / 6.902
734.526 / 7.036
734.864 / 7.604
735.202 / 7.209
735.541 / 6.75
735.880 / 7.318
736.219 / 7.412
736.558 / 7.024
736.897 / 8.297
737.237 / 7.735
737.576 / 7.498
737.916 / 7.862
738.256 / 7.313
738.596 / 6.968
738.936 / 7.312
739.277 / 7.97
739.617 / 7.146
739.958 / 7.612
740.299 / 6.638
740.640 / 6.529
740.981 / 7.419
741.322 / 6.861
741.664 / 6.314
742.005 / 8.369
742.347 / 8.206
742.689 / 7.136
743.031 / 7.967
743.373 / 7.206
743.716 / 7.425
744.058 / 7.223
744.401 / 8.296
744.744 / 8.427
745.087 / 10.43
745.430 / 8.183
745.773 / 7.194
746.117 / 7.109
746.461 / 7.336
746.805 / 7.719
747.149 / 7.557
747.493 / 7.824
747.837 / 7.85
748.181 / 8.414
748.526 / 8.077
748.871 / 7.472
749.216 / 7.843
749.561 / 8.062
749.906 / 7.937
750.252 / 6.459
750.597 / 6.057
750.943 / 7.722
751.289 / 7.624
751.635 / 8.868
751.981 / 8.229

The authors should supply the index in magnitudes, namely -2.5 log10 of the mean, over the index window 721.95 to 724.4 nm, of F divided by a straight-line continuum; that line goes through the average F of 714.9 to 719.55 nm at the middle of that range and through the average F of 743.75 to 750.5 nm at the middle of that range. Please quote -0.07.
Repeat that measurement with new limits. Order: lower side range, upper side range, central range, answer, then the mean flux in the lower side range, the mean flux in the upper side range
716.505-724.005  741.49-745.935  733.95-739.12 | 0.03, 6.92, 7.88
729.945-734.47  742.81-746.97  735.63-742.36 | 0.05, 7.48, 7.87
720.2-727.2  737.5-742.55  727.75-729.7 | 0.03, 7.03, 7.33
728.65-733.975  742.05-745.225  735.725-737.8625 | 0.01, 7.38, 8.02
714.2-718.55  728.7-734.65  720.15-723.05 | 0.05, 6.93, 7.34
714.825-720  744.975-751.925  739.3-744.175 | 0.04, 6.87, 7.77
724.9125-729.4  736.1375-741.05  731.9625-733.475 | -0.03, 7.01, 7.38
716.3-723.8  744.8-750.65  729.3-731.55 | -0.05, 6.91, 7.78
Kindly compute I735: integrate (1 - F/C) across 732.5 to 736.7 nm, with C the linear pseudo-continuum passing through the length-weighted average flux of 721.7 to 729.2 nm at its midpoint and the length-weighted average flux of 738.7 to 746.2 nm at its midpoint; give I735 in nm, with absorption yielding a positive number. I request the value 0.09 nm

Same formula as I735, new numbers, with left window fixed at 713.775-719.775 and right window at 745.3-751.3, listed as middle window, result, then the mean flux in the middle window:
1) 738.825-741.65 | 0.09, 7.13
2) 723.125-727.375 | -0.11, 7.2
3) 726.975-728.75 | 0.01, 7.02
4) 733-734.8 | 0.03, 7.12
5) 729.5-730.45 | -0.05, 7.51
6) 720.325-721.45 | 0.08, 6.4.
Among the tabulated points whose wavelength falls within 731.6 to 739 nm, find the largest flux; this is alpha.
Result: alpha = 8.443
